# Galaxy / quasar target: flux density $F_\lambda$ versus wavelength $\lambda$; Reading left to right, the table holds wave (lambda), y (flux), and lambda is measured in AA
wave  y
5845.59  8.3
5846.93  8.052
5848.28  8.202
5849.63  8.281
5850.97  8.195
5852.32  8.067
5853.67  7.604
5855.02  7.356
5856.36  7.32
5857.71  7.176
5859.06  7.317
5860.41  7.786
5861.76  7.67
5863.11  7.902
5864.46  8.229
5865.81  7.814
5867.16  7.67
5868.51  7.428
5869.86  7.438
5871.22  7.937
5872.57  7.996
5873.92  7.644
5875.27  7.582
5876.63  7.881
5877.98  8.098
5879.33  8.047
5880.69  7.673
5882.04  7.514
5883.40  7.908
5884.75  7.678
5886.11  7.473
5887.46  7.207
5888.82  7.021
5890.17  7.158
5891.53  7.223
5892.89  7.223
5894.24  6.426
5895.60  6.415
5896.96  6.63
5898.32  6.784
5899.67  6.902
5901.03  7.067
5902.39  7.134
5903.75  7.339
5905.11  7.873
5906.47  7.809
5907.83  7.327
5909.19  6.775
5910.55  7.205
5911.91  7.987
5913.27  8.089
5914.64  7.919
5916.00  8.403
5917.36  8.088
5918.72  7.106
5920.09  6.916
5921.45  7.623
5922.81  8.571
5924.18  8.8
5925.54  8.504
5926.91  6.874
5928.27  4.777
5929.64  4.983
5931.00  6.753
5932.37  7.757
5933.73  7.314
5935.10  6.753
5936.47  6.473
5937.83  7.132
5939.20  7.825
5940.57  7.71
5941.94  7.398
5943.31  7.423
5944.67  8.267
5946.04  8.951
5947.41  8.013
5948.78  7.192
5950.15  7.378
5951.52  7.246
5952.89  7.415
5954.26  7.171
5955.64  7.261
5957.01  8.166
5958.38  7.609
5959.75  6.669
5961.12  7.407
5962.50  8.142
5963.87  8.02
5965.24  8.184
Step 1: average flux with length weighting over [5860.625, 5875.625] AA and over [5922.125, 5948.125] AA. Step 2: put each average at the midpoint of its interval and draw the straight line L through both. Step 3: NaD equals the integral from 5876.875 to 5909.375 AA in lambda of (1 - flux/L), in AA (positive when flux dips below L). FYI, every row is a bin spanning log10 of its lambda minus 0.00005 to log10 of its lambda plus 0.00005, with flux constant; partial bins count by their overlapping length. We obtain 1.4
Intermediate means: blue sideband 7.76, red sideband 7.38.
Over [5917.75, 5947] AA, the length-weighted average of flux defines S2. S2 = 7.34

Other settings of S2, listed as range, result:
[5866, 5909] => 7.4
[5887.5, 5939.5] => 7.23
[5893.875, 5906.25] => 7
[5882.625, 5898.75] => 7.1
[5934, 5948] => 7.58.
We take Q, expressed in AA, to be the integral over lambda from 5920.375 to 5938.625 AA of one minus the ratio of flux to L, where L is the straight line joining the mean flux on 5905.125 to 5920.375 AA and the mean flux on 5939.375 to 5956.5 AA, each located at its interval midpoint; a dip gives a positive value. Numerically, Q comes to 1.26 AA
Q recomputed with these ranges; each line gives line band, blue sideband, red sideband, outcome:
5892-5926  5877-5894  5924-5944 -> -0.89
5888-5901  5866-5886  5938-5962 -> 1.39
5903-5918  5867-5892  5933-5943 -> -0.60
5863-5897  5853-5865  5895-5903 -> -1.54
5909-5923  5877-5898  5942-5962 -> -0.51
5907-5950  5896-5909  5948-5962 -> -1.07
